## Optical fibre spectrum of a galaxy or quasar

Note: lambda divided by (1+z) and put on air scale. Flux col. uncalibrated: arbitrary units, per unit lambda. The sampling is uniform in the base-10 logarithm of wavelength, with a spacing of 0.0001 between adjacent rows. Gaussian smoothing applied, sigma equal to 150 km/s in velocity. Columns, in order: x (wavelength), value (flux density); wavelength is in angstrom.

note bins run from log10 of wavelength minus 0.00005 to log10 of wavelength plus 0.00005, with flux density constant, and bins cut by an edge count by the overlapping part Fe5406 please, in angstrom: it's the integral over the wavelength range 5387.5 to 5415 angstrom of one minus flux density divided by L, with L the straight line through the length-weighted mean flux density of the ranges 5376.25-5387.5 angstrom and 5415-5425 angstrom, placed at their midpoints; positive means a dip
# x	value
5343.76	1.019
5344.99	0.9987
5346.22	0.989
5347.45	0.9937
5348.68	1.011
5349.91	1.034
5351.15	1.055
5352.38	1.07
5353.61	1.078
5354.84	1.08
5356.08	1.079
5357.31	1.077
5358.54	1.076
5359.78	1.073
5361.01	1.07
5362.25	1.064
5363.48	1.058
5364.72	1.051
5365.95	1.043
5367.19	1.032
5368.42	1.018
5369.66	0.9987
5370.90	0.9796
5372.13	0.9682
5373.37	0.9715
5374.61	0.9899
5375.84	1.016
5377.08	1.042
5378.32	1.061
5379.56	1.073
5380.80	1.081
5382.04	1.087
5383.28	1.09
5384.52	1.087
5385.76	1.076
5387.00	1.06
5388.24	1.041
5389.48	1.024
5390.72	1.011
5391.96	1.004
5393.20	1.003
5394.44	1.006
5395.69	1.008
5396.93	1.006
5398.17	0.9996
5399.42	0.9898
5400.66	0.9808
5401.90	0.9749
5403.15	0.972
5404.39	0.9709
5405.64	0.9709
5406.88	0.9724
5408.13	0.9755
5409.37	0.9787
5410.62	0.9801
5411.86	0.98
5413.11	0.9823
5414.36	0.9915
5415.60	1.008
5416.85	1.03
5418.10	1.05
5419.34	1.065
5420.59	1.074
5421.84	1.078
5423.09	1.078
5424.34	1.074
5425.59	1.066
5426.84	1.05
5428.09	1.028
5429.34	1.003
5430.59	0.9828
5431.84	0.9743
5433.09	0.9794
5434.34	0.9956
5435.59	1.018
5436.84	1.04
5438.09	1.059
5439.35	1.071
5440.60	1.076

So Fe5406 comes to 1.85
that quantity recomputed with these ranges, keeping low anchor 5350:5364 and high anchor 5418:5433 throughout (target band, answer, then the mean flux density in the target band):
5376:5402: 0.5 angstrom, 1.03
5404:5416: 0.8 angstrom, 0.981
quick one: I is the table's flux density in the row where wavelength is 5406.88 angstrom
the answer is 0.9724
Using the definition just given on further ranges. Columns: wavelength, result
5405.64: 0.9709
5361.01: 1.07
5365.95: 1.043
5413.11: 0.9823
